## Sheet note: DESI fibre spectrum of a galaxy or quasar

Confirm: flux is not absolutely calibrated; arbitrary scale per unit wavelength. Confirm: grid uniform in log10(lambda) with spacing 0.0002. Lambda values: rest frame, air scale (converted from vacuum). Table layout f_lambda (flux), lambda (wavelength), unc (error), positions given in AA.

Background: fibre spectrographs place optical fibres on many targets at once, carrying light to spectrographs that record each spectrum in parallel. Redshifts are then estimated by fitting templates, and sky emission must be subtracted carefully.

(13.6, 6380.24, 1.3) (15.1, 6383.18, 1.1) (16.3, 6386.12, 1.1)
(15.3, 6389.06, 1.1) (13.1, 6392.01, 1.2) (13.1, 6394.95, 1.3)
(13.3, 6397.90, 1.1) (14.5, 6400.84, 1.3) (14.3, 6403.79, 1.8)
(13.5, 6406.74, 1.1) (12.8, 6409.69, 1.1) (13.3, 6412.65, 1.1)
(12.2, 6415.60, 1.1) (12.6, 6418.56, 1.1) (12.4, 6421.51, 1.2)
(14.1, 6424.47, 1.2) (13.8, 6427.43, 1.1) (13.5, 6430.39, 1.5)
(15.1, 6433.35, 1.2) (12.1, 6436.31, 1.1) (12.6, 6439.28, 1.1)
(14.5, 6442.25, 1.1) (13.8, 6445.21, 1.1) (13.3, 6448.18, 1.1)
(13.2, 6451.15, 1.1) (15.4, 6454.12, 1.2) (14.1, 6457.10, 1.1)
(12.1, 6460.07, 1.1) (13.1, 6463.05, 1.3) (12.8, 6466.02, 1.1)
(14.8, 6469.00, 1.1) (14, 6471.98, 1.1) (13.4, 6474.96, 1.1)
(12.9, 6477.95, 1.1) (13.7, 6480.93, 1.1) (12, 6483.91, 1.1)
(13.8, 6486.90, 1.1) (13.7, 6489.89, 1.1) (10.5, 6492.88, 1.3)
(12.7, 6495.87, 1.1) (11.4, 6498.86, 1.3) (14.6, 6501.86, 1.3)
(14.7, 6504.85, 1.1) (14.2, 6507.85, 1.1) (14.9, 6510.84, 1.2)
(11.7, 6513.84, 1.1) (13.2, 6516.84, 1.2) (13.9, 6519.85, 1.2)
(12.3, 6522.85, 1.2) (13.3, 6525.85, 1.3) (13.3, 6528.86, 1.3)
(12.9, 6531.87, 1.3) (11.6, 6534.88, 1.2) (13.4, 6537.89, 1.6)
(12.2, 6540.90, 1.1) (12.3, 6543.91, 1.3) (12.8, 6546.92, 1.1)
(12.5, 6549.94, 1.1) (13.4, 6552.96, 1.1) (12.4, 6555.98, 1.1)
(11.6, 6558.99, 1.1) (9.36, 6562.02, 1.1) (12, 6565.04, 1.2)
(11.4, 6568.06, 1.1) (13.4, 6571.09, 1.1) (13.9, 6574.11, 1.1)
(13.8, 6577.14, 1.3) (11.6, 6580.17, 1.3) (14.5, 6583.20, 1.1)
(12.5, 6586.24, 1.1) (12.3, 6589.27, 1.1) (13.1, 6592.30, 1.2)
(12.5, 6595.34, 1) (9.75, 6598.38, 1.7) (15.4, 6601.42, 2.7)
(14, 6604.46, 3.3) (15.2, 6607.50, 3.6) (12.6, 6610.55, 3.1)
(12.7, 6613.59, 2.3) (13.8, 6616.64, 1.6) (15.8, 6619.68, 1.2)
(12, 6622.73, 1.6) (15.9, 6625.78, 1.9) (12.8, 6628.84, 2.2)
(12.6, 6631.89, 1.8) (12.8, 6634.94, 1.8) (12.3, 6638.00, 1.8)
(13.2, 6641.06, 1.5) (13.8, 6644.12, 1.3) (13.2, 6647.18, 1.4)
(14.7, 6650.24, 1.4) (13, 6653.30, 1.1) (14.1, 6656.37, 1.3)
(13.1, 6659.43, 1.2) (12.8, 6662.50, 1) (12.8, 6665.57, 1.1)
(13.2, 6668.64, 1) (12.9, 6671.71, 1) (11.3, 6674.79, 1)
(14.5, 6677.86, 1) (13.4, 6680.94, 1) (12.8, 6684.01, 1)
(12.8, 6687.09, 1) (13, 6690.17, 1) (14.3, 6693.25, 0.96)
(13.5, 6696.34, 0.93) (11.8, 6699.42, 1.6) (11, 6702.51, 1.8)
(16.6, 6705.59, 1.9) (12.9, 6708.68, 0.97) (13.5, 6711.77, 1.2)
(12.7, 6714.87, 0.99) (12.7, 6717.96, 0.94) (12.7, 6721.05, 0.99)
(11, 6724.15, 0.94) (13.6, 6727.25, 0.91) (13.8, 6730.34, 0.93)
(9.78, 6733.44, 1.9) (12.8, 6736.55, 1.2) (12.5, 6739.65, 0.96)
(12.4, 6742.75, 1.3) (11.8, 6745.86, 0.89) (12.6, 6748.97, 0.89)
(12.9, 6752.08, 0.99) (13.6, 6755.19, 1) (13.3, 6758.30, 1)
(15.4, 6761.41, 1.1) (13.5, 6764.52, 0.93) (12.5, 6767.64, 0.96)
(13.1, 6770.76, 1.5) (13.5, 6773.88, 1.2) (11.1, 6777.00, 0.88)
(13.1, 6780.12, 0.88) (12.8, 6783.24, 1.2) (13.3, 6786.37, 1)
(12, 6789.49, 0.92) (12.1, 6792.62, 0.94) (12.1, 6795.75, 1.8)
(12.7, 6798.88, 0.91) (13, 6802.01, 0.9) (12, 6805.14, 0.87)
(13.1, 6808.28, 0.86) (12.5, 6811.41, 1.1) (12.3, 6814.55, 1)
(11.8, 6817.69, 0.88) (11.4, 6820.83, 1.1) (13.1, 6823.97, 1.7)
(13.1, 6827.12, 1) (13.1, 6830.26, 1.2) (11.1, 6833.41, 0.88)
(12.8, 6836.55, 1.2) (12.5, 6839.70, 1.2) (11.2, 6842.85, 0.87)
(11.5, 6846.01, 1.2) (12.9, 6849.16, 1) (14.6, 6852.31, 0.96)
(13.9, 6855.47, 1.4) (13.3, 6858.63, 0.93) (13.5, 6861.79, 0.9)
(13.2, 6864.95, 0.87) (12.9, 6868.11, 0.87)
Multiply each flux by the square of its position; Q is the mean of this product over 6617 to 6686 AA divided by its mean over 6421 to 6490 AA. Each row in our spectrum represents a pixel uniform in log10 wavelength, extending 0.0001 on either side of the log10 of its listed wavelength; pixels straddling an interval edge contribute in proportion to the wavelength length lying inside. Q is 1.05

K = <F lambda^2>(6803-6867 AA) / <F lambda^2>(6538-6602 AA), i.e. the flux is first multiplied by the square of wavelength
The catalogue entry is 1.1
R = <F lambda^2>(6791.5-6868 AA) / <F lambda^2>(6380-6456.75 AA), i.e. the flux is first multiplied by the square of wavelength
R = 1.0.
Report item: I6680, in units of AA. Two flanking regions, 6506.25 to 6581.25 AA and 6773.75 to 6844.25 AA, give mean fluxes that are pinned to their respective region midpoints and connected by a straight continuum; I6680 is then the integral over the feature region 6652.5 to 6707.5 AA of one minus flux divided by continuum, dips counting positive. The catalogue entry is -2.69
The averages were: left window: 12.7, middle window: 13.2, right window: 12.4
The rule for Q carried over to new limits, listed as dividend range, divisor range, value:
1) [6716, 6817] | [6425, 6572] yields 1.05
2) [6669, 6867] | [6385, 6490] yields 1.04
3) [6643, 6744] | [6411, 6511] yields 1.04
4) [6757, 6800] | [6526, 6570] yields 1.13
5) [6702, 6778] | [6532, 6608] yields 1.07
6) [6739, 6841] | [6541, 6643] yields 1.04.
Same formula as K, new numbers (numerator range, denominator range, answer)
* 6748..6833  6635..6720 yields 1.00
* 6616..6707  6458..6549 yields 1.07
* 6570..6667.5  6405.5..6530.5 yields 1.05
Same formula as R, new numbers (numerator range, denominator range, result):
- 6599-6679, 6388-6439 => 1.07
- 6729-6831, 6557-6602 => 1.08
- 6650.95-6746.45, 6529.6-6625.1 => 1.04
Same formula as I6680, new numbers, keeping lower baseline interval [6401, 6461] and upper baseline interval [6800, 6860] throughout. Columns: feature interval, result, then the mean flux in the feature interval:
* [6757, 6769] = -0.9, 13.7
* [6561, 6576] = 1.2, 12.1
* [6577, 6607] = 0.3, 13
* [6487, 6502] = 0.9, 12.5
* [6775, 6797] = 0.5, 12.4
